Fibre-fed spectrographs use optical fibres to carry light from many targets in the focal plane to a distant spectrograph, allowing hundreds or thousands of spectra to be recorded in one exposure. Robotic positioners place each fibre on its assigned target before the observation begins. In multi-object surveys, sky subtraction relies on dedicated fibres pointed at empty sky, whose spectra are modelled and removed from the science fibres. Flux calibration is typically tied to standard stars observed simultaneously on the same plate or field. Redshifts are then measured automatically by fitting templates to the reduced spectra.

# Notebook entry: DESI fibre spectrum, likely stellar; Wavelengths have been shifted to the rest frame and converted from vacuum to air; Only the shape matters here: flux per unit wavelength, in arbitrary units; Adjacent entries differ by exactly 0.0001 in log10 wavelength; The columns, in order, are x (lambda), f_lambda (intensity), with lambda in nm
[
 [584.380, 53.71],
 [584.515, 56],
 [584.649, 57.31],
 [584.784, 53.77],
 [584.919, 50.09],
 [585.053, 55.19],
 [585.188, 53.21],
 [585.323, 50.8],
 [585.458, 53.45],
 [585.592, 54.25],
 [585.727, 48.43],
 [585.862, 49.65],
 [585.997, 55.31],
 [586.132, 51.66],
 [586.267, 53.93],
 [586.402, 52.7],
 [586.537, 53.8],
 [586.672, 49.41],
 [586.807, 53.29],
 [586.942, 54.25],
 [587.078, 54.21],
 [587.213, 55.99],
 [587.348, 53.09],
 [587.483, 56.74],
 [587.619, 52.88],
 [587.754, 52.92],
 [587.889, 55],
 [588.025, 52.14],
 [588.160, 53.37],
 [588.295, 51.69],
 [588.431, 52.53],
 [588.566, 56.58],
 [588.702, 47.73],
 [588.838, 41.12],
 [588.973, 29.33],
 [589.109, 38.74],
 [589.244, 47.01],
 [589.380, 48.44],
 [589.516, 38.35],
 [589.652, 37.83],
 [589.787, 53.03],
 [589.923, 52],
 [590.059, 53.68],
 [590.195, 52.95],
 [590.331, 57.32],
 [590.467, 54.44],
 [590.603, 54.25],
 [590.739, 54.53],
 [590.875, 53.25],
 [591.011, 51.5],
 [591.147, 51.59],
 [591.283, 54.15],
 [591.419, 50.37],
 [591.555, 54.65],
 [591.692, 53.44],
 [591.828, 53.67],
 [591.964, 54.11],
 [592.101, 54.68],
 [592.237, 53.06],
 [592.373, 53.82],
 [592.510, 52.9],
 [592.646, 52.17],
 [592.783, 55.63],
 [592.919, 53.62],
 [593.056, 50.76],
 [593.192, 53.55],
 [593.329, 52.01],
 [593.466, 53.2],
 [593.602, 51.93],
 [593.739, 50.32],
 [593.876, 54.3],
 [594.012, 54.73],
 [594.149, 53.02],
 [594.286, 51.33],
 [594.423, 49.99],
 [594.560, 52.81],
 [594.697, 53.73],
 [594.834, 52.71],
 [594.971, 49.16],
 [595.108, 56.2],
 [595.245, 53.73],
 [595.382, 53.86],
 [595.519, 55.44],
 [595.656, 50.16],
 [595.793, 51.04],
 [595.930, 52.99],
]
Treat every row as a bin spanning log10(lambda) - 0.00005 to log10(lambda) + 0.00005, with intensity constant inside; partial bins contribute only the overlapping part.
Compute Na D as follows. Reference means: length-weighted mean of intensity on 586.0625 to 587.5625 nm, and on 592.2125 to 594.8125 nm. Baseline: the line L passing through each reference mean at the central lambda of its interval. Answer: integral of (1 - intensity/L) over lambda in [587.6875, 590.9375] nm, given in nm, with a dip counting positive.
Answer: 0.228 nm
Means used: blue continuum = 53.5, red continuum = 52.8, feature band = 49.5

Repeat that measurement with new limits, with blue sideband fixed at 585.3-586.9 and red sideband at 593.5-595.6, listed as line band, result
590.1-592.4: -0.04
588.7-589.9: 0.23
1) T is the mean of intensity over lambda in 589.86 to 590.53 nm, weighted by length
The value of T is 54.1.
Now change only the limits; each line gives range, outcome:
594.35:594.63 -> 51.3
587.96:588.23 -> 52.9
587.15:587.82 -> 54.3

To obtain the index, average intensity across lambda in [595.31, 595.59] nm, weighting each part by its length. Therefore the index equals 54.7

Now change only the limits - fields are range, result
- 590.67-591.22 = 52.8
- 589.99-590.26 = 53.3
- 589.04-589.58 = 43.1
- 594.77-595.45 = 53.1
